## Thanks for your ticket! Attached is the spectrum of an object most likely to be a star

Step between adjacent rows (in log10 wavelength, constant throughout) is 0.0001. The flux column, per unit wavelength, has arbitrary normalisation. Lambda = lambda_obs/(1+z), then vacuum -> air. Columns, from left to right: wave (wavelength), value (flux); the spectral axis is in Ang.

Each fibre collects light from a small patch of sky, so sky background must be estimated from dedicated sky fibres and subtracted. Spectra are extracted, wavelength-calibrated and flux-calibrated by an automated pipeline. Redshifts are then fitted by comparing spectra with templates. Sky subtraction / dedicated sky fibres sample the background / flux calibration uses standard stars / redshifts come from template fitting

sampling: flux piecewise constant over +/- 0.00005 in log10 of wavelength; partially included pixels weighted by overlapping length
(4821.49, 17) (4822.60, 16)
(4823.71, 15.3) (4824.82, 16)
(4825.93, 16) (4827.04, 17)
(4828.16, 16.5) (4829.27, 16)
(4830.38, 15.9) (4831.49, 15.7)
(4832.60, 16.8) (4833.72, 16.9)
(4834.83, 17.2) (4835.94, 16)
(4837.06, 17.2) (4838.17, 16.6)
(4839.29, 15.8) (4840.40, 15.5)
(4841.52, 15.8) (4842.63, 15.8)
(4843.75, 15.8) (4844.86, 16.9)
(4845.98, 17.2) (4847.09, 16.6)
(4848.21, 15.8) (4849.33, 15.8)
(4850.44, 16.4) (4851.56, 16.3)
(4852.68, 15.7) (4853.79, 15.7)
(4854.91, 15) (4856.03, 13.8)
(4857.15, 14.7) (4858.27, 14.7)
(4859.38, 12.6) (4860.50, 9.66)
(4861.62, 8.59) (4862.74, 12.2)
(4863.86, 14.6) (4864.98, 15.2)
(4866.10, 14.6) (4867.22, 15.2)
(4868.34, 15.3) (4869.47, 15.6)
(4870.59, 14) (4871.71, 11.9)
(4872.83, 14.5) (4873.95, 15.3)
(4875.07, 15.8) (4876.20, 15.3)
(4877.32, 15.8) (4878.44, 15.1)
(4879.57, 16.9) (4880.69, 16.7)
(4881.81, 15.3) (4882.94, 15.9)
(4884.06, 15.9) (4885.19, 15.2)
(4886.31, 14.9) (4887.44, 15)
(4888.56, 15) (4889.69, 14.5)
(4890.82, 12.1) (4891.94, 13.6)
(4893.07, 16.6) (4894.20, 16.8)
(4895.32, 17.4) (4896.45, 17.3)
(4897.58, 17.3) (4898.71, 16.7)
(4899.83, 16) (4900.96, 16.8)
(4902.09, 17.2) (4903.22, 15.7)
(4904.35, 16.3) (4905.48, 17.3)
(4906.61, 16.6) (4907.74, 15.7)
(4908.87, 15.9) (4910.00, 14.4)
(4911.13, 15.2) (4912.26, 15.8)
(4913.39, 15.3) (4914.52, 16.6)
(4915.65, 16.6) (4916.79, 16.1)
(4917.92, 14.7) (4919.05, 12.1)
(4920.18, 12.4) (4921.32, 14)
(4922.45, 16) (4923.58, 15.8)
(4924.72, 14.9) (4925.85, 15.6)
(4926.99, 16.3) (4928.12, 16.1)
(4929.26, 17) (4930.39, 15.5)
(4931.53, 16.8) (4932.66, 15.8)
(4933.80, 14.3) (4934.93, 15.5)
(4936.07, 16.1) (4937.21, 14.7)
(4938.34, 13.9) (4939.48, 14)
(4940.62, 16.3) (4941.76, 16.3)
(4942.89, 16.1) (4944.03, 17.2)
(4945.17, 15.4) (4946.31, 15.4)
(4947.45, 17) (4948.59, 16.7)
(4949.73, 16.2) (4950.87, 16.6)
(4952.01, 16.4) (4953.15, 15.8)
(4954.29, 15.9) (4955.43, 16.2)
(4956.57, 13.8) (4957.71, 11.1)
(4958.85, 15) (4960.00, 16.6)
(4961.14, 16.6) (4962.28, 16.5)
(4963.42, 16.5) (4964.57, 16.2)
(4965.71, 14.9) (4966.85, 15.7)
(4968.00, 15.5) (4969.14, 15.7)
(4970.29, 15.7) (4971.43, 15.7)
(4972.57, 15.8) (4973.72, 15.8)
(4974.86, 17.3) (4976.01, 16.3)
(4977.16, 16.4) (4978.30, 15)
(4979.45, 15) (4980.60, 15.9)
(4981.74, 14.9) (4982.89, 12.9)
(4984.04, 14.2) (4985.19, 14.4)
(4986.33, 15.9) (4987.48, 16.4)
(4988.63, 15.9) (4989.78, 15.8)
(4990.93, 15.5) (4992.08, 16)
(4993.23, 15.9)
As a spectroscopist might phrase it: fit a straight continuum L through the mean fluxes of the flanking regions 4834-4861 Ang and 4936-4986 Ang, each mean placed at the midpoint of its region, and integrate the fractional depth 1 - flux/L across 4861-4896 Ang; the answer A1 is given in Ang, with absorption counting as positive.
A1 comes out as 1.56 Ang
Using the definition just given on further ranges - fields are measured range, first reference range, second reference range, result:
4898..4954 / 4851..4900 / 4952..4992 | -1.90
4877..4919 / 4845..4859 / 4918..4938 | -1.15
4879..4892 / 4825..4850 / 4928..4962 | 0.72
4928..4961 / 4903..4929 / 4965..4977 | 0.04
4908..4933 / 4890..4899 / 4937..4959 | 0.50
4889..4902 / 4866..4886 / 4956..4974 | -0.57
